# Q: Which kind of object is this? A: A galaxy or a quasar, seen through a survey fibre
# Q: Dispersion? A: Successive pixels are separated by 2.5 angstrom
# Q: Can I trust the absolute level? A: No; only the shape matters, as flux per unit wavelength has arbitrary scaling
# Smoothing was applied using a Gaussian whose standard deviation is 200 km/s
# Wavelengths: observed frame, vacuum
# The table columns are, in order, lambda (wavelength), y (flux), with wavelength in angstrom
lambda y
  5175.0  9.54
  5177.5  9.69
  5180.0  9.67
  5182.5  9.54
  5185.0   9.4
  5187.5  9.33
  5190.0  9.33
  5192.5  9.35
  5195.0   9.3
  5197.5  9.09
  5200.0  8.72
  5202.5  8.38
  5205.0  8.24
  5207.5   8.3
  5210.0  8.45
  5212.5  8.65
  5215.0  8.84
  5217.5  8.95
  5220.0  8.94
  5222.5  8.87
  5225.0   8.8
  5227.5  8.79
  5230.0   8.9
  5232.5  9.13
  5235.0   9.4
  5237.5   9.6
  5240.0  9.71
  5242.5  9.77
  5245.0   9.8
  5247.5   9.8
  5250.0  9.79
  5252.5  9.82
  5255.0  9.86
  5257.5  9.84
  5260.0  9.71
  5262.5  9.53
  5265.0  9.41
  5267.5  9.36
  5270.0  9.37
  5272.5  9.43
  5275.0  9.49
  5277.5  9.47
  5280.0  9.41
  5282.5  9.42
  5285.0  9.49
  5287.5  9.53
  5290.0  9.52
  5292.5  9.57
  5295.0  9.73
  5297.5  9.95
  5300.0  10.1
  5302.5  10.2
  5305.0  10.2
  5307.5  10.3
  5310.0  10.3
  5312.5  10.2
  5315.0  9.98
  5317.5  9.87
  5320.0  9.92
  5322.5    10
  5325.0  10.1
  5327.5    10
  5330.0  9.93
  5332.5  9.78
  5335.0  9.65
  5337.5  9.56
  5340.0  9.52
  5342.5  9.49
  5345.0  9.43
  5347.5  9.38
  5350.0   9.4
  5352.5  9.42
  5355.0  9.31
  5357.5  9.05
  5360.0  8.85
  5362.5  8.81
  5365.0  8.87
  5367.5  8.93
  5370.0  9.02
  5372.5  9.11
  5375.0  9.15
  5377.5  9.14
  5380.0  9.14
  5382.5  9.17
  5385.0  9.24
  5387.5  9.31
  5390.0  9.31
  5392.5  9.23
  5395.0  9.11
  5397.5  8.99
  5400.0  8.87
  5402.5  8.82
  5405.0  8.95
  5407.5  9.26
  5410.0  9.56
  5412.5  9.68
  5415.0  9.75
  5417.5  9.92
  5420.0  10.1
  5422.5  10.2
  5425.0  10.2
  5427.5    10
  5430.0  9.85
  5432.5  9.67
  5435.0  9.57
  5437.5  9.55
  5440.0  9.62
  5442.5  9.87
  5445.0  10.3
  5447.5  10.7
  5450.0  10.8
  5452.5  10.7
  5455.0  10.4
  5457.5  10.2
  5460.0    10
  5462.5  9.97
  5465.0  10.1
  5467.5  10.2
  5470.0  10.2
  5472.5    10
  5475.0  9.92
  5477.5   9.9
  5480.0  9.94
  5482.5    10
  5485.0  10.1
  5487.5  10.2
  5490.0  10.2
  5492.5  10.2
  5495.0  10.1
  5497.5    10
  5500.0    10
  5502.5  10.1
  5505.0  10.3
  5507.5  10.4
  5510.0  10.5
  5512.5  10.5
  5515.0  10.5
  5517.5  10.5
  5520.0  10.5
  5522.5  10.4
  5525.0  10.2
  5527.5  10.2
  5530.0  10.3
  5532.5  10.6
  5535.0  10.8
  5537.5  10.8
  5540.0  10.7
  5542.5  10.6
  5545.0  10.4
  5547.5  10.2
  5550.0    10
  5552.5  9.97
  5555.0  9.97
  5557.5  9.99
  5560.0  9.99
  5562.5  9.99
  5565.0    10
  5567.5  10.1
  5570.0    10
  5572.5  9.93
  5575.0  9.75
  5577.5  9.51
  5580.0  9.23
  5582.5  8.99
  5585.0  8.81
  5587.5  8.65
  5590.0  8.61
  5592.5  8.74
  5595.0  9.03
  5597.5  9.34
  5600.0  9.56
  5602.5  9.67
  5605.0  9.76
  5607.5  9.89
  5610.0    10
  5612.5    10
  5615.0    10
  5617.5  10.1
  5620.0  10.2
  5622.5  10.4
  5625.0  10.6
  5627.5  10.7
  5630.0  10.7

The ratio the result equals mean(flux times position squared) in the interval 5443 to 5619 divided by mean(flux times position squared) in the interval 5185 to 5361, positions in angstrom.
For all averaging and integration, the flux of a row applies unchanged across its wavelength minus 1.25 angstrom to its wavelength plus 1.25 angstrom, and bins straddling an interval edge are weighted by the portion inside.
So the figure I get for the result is 1.17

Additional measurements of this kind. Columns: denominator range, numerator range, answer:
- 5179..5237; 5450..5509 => 1.25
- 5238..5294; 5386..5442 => 1.05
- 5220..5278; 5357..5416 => 1.02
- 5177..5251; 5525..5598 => 1.22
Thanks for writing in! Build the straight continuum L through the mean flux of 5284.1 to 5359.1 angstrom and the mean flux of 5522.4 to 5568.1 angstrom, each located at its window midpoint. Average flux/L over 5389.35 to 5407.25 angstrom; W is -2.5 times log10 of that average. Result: 0.10 mag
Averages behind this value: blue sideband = 9.76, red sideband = 10.3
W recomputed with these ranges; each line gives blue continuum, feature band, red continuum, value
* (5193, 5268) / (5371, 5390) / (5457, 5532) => 0.07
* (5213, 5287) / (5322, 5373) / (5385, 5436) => 0.01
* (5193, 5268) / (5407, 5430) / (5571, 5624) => -0.06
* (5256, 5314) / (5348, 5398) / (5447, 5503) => 0.09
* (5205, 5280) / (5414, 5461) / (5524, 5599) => -0.05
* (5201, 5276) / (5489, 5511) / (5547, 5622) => -0.07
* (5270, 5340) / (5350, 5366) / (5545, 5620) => 0.08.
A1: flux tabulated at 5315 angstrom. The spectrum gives 9.98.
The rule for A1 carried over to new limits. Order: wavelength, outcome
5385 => 9.24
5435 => 9.57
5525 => 10.2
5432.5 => 9.67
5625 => 10.6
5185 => 9.4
